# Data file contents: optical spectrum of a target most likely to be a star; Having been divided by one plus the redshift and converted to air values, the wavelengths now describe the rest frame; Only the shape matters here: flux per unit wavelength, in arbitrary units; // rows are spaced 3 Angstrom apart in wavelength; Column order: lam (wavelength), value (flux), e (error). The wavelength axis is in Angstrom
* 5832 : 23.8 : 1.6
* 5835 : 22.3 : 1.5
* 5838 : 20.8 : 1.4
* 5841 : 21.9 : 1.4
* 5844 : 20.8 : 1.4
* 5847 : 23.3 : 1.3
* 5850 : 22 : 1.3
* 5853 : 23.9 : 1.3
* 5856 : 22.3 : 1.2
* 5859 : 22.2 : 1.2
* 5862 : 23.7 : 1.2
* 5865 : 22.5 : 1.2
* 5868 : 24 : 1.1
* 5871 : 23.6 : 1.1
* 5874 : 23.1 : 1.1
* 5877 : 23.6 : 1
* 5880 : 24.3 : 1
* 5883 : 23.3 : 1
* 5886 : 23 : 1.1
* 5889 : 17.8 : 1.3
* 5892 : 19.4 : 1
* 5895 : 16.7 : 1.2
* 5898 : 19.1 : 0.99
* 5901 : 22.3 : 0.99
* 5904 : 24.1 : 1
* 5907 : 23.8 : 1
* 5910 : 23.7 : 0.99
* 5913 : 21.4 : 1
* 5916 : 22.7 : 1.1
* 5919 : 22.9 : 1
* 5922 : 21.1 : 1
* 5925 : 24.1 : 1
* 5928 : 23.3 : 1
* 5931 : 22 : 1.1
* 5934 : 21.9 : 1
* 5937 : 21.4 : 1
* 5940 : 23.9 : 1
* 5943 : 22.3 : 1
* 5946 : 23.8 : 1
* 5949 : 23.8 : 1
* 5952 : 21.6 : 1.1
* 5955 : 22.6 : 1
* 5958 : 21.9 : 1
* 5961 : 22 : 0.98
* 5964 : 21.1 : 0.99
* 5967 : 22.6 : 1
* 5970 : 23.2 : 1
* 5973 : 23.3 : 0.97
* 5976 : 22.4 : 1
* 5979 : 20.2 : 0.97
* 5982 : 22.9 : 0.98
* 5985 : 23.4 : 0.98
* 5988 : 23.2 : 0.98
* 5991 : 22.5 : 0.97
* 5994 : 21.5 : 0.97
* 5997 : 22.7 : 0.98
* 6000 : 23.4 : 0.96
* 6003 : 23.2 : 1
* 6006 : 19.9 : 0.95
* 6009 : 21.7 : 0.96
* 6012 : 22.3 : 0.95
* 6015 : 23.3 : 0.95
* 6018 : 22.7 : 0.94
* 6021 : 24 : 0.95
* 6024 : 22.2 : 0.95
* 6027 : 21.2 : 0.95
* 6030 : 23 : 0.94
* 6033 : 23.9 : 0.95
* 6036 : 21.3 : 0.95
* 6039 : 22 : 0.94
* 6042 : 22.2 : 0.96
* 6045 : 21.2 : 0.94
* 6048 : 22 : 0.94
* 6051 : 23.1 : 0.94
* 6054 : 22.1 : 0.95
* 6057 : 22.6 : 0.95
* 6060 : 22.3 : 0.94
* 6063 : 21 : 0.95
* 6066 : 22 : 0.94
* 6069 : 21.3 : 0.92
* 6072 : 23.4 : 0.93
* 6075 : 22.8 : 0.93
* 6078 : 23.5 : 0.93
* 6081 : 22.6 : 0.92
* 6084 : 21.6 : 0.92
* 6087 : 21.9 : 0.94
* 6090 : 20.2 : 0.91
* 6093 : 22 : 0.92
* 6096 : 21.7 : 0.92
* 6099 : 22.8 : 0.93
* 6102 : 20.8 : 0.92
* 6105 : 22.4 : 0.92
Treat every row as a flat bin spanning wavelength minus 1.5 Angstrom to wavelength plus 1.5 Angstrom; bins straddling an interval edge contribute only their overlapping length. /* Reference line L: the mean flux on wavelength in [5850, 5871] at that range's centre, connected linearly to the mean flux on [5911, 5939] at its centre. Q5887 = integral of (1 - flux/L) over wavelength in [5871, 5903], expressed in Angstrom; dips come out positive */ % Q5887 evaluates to 1.9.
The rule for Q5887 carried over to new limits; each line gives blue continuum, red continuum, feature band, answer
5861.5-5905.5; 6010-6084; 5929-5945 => -0.2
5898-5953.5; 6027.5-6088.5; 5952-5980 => 0.5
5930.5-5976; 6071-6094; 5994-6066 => 0.2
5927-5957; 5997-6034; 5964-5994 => 0.1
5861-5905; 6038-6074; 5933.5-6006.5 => -1.4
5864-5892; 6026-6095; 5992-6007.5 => 0.1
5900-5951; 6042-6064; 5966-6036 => -0.4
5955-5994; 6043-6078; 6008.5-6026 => -0.3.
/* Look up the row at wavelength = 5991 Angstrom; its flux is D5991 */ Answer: 22.5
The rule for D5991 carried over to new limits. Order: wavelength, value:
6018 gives 22.7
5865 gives 22.5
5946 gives 23.8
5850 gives 22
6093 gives 22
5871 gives 23.6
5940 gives 23.9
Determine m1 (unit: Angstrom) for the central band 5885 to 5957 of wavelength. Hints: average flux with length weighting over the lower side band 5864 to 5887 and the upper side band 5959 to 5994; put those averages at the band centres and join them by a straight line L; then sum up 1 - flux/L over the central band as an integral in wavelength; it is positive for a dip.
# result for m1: 3.0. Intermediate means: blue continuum 23.5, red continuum 22.4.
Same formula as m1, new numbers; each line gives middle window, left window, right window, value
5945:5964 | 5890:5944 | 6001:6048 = -0.3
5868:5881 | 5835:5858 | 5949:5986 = -0.9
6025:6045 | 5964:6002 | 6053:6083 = 0.2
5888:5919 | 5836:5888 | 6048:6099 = 1.9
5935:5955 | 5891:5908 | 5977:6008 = -1.1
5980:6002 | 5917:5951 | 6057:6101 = -0.3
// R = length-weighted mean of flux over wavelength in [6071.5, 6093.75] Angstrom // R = 22.2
